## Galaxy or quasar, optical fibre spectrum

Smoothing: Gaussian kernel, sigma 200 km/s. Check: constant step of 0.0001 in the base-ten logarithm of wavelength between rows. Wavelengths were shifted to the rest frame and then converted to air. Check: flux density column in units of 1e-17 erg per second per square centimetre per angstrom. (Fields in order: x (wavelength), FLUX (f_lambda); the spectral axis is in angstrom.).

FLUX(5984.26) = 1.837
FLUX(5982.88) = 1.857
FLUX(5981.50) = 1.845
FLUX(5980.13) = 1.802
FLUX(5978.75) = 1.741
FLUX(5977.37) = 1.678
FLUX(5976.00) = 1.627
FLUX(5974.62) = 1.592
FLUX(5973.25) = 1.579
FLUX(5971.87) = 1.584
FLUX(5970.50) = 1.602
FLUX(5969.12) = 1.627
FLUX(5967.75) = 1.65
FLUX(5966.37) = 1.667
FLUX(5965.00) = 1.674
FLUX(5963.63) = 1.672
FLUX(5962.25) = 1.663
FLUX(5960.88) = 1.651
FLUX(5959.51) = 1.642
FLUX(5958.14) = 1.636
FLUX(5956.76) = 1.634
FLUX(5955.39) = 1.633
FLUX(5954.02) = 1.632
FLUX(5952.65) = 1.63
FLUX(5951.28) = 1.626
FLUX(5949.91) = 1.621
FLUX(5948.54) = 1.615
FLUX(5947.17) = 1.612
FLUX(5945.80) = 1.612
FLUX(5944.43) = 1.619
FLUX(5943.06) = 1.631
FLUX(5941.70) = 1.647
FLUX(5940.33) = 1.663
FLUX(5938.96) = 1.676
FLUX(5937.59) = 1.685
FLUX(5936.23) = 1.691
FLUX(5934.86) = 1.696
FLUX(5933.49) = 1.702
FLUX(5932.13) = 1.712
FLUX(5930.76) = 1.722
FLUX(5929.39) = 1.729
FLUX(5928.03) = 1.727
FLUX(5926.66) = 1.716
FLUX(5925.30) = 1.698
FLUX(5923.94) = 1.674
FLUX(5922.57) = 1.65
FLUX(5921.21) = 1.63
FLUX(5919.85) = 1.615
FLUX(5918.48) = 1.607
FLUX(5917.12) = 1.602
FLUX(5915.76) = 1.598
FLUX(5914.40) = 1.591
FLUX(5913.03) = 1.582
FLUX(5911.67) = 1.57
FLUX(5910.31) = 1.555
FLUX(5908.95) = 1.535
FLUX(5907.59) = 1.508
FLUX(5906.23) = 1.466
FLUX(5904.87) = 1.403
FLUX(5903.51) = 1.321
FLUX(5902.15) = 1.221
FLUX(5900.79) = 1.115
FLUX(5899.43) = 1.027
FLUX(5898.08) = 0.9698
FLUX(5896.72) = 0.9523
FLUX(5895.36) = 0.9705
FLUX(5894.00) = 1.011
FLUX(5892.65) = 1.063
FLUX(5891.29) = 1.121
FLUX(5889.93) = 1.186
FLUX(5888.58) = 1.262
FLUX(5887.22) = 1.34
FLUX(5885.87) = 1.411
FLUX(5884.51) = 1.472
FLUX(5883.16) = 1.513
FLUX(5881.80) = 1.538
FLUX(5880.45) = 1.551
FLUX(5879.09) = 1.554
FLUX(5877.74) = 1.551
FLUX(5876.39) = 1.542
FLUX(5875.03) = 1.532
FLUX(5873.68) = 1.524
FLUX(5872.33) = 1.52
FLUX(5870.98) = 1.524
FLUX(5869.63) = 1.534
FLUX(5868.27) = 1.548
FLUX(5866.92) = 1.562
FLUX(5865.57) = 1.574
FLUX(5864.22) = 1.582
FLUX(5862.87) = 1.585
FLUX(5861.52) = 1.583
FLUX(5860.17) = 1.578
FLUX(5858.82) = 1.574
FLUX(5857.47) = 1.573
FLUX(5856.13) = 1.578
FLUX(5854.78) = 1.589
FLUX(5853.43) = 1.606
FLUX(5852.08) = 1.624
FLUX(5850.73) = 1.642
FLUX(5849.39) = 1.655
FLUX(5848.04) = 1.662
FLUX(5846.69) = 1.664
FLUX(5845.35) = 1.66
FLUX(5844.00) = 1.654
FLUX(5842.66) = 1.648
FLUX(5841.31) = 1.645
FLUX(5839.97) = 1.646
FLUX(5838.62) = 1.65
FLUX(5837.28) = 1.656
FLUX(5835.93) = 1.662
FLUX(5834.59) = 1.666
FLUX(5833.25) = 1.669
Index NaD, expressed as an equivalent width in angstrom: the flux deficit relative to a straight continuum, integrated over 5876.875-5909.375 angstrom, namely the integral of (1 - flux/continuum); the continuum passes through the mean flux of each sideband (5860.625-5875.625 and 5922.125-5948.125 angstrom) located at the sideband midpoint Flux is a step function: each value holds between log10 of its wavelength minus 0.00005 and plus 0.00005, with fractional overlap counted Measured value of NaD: 6.2 angstrom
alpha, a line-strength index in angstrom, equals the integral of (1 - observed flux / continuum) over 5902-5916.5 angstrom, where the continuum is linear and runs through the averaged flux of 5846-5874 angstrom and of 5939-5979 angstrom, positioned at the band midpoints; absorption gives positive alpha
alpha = 1.0 angstrom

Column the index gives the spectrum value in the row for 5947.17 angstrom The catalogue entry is 1.612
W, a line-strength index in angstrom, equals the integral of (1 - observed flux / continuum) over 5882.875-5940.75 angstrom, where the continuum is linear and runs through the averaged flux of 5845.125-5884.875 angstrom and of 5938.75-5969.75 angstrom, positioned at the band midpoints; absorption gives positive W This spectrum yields 5.3 angstrom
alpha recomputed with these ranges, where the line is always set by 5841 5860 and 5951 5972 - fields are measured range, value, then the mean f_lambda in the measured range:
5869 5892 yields 2.5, 1.45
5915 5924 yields 0.1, 1.62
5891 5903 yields 4.3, 1.05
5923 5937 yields -0.6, 1.71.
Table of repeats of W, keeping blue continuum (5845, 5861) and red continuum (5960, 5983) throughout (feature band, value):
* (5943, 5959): 0.4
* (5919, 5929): -0.1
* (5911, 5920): 0.3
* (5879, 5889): 1.1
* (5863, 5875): 0.6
